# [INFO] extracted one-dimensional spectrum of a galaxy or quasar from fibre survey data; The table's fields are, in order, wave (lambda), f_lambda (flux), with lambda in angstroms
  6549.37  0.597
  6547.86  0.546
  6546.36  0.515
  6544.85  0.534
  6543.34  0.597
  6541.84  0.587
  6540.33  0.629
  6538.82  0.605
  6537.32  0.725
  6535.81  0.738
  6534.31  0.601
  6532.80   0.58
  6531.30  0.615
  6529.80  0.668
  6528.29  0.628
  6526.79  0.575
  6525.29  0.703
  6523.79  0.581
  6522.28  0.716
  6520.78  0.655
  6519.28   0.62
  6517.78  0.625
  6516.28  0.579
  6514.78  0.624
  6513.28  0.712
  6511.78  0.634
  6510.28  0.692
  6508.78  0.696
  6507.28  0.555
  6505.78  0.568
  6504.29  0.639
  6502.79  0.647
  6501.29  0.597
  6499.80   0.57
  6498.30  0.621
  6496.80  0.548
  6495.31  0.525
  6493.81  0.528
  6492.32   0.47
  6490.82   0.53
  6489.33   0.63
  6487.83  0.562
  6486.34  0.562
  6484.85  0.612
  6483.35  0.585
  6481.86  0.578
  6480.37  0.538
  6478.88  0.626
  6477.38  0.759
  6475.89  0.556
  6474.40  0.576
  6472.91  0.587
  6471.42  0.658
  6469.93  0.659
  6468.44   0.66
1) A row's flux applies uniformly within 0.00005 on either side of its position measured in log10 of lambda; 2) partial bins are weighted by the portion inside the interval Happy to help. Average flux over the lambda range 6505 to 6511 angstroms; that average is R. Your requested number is 0.628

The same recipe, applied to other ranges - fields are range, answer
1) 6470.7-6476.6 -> 0.594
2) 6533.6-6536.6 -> 0.671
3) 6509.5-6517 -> 0.648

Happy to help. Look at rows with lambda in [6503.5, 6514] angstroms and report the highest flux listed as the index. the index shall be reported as 0.712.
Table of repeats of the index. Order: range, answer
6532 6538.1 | 0.738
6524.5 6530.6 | 0.703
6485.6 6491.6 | 0.63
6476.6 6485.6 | 0.759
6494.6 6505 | 0.647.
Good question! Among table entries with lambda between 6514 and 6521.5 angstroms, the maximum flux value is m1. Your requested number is 0.655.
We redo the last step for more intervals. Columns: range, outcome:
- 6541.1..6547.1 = 0.597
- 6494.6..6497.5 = 0.548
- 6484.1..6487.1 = 0.612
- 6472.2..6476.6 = 0.587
